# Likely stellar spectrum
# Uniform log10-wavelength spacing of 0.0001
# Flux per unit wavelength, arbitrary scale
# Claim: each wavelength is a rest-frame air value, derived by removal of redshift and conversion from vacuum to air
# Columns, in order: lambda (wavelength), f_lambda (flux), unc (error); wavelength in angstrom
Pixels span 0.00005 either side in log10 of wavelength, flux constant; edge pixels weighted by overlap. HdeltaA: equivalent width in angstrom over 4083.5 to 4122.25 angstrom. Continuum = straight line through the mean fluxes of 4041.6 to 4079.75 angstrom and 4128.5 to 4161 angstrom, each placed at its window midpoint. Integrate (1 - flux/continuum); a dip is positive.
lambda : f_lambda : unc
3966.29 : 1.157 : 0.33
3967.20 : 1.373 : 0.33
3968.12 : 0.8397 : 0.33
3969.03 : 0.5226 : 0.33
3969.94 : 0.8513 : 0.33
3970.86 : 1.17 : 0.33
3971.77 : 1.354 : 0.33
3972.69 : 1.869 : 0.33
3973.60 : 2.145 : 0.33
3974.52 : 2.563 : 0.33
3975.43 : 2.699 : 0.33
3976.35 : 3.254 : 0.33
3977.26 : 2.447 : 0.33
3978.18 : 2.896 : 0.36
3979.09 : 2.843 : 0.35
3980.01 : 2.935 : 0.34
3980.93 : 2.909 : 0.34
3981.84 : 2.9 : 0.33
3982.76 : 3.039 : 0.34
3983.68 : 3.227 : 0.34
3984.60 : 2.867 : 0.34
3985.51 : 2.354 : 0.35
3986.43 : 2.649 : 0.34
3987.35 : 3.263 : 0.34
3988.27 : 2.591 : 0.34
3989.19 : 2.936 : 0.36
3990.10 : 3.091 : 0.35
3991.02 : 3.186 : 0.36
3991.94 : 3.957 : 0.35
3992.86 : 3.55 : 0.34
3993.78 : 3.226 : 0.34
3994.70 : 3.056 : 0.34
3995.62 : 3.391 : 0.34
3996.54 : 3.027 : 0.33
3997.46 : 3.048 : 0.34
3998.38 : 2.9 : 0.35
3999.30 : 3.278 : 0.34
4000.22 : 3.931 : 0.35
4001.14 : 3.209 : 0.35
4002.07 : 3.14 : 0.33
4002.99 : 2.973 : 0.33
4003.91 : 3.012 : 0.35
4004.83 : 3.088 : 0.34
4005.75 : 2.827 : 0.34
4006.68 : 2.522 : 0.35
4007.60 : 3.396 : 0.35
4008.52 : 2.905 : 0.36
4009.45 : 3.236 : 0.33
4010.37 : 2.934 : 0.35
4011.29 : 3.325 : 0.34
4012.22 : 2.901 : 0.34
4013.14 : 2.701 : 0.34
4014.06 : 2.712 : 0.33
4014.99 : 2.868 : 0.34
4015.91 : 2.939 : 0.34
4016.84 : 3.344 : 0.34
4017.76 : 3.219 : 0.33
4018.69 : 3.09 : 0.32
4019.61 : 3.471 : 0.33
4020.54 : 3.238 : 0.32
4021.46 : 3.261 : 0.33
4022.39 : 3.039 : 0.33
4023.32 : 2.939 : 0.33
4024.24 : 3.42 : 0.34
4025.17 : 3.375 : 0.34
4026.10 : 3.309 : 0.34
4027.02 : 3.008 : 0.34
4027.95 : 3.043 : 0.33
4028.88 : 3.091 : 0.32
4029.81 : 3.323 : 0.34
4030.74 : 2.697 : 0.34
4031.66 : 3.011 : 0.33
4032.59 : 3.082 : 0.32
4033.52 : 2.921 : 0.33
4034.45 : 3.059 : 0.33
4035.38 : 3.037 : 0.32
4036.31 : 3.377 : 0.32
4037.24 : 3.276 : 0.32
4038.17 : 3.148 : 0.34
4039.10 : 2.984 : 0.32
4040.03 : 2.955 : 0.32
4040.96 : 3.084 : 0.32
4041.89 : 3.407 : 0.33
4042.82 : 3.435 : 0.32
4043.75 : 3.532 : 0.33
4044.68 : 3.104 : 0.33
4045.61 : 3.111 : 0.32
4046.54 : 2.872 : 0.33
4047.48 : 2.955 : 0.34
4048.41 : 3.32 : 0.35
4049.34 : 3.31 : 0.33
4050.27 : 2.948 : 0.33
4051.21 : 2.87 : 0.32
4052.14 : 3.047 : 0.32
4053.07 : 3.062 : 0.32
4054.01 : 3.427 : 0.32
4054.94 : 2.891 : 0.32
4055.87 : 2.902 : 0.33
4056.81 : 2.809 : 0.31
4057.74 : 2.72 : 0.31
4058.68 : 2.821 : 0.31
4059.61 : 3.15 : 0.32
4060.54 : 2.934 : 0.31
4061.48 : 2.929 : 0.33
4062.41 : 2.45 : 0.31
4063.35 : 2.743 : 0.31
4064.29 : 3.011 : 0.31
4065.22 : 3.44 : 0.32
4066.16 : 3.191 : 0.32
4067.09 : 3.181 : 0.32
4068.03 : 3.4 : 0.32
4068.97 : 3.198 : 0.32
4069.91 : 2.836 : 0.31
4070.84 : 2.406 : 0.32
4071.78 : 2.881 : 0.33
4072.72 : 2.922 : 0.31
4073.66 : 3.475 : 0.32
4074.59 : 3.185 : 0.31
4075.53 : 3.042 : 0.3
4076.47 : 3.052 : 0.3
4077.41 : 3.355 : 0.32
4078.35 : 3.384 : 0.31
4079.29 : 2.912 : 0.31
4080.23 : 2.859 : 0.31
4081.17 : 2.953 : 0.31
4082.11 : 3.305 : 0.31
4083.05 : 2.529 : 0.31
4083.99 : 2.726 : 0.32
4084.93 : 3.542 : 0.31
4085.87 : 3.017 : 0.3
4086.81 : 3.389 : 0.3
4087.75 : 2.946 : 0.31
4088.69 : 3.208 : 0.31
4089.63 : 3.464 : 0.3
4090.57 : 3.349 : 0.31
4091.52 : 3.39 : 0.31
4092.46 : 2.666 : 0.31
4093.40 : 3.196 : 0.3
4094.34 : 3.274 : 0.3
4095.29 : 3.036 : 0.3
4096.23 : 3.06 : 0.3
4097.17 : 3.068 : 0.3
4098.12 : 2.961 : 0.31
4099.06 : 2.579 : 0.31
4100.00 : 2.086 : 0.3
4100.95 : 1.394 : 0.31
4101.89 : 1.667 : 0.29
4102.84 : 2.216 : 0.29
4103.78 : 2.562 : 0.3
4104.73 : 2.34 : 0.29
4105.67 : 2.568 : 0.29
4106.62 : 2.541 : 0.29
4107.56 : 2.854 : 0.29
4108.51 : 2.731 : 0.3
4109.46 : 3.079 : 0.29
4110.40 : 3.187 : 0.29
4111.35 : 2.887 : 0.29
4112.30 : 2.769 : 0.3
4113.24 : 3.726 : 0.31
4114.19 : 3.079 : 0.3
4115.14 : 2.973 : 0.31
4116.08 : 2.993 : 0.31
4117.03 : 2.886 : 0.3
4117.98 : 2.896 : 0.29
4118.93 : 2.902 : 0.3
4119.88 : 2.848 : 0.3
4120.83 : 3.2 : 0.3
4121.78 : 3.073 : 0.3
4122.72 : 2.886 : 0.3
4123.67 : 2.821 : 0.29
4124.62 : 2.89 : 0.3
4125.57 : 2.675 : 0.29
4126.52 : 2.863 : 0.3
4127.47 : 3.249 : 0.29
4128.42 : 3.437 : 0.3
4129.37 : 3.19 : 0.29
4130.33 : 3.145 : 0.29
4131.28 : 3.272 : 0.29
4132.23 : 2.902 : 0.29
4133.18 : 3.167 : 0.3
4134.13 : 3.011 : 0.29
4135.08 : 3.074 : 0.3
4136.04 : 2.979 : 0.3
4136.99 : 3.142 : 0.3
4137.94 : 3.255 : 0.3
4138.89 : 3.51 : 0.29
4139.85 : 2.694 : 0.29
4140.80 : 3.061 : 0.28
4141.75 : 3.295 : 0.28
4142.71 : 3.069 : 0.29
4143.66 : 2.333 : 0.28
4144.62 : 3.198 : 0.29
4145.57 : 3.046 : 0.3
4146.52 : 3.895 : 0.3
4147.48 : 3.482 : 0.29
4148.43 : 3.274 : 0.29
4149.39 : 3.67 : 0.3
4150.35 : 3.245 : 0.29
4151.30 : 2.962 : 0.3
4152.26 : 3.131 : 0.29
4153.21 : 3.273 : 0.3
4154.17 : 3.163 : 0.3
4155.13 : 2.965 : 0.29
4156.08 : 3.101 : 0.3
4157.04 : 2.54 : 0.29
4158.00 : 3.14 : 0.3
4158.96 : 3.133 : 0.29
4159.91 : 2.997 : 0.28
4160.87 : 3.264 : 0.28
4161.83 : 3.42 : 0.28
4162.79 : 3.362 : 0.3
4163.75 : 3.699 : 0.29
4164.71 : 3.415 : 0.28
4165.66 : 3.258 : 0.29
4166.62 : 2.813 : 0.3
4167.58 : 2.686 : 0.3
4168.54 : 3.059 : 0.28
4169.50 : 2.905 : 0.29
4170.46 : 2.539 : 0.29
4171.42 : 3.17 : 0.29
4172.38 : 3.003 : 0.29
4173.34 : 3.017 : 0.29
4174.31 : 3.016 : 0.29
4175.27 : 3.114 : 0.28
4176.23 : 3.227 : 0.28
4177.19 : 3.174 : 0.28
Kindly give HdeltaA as 2.7 angstrom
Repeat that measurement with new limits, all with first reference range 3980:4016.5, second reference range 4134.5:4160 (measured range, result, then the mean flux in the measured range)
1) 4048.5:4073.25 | 0.81 angstrom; 2.99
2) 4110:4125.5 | 0.64 angstrom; 2.99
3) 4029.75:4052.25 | -0.26 angstrom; 3.11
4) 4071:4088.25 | 0.16 angstrom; 3.07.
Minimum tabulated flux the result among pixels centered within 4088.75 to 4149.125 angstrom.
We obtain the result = 1.394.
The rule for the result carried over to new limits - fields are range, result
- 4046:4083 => 2.406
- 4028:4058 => 2.697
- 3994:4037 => 2.522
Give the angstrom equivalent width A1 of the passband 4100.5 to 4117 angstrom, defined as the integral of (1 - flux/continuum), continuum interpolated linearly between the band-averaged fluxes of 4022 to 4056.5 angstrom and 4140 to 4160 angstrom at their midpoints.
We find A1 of 2.3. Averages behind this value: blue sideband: 3.12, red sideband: 3.14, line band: 2.69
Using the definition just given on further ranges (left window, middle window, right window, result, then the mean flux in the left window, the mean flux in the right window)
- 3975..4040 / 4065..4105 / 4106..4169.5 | 1.7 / 3.07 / 3.08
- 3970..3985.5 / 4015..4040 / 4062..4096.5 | -3.0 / 2.52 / 3.08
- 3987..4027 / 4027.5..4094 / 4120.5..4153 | 1.2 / 3.13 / 3.12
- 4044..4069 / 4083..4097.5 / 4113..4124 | -0.5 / 3.03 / 3.01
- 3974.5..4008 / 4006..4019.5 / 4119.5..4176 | 0.1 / 3.04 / 3.1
